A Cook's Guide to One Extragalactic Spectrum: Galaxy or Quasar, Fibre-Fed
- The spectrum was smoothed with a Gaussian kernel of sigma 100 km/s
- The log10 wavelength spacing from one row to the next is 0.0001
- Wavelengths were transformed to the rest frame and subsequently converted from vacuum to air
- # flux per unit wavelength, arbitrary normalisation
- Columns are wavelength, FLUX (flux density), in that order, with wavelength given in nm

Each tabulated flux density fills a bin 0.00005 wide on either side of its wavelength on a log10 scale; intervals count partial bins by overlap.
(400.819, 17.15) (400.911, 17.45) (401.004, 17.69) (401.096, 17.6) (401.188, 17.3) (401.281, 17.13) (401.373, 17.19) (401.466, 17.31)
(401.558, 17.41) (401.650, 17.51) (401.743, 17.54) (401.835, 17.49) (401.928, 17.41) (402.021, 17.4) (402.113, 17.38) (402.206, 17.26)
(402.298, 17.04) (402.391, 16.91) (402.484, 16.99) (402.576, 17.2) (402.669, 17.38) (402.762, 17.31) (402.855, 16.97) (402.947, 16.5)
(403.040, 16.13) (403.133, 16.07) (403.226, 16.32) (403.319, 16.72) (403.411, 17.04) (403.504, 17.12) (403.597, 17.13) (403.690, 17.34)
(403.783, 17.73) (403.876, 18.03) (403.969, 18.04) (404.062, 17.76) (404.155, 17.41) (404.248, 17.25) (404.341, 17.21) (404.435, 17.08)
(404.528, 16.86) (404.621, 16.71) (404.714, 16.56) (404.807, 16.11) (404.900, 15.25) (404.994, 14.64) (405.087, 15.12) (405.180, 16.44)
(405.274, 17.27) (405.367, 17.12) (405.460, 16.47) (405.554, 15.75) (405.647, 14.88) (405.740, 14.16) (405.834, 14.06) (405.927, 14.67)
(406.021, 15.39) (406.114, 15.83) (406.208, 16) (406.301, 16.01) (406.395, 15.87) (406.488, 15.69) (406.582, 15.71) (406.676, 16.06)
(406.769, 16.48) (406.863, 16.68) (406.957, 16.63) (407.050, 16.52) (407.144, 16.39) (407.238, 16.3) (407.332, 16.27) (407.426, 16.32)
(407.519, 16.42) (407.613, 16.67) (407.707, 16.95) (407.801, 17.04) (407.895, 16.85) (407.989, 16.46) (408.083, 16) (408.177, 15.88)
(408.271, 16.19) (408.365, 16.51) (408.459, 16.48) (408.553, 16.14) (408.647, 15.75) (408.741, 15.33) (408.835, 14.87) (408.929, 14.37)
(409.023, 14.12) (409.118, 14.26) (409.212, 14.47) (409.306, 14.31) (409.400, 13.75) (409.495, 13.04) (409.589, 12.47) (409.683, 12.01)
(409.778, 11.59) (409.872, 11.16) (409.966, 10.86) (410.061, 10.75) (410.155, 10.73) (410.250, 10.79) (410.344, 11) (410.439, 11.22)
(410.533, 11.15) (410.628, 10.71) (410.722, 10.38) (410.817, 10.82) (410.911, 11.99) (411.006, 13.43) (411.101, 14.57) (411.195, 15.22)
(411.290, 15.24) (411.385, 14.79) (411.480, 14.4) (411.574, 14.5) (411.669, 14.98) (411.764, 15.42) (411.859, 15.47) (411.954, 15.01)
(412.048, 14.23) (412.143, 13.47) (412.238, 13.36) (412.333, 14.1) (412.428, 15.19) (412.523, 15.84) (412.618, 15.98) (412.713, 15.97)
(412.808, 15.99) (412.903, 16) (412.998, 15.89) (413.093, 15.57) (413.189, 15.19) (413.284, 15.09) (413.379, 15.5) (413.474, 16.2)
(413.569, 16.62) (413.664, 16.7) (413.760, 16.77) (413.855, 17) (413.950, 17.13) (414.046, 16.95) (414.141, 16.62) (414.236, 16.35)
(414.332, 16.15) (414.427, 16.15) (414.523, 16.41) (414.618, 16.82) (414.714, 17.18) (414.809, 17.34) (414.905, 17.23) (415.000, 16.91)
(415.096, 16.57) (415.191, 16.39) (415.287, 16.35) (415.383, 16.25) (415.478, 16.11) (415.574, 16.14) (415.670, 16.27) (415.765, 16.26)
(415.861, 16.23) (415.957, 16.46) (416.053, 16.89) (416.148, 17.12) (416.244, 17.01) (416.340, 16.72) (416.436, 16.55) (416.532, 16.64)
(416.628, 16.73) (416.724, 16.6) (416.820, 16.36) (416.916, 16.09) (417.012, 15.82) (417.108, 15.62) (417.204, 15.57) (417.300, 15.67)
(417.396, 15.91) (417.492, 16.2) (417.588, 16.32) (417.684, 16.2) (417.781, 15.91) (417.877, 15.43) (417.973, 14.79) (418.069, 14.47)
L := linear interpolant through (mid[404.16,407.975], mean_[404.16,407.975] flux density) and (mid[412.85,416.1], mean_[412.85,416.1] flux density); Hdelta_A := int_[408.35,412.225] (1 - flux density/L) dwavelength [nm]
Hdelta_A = 0.68 nm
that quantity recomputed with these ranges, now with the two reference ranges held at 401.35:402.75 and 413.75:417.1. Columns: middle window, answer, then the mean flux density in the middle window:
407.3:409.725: 0.23 nm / 15.3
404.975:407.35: 0.17 nm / 15.9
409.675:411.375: 0.50 nm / 11.9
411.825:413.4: 0.15 nm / 15.2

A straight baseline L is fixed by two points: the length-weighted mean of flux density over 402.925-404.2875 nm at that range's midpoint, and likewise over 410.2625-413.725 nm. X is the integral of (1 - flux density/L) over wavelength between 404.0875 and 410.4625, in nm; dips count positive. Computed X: 0.287 nm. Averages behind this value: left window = 17.1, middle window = 15.2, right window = 14.3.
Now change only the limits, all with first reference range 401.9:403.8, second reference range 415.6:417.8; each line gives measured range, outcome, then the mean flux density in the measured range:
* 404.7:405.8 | 0.07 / 15.8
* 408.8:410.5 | 0.42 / 12.5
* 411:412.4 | 0.17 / 14.6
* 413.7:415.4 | -0.03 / 16.7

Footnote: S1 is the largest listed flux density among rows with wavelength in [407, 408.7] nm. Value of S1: 17.04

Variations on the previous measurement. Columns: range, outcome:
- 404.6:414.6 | 17.27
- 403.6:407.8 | 18.04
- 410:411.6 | 15.24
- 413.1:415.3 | 17.34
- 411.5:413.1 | 16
